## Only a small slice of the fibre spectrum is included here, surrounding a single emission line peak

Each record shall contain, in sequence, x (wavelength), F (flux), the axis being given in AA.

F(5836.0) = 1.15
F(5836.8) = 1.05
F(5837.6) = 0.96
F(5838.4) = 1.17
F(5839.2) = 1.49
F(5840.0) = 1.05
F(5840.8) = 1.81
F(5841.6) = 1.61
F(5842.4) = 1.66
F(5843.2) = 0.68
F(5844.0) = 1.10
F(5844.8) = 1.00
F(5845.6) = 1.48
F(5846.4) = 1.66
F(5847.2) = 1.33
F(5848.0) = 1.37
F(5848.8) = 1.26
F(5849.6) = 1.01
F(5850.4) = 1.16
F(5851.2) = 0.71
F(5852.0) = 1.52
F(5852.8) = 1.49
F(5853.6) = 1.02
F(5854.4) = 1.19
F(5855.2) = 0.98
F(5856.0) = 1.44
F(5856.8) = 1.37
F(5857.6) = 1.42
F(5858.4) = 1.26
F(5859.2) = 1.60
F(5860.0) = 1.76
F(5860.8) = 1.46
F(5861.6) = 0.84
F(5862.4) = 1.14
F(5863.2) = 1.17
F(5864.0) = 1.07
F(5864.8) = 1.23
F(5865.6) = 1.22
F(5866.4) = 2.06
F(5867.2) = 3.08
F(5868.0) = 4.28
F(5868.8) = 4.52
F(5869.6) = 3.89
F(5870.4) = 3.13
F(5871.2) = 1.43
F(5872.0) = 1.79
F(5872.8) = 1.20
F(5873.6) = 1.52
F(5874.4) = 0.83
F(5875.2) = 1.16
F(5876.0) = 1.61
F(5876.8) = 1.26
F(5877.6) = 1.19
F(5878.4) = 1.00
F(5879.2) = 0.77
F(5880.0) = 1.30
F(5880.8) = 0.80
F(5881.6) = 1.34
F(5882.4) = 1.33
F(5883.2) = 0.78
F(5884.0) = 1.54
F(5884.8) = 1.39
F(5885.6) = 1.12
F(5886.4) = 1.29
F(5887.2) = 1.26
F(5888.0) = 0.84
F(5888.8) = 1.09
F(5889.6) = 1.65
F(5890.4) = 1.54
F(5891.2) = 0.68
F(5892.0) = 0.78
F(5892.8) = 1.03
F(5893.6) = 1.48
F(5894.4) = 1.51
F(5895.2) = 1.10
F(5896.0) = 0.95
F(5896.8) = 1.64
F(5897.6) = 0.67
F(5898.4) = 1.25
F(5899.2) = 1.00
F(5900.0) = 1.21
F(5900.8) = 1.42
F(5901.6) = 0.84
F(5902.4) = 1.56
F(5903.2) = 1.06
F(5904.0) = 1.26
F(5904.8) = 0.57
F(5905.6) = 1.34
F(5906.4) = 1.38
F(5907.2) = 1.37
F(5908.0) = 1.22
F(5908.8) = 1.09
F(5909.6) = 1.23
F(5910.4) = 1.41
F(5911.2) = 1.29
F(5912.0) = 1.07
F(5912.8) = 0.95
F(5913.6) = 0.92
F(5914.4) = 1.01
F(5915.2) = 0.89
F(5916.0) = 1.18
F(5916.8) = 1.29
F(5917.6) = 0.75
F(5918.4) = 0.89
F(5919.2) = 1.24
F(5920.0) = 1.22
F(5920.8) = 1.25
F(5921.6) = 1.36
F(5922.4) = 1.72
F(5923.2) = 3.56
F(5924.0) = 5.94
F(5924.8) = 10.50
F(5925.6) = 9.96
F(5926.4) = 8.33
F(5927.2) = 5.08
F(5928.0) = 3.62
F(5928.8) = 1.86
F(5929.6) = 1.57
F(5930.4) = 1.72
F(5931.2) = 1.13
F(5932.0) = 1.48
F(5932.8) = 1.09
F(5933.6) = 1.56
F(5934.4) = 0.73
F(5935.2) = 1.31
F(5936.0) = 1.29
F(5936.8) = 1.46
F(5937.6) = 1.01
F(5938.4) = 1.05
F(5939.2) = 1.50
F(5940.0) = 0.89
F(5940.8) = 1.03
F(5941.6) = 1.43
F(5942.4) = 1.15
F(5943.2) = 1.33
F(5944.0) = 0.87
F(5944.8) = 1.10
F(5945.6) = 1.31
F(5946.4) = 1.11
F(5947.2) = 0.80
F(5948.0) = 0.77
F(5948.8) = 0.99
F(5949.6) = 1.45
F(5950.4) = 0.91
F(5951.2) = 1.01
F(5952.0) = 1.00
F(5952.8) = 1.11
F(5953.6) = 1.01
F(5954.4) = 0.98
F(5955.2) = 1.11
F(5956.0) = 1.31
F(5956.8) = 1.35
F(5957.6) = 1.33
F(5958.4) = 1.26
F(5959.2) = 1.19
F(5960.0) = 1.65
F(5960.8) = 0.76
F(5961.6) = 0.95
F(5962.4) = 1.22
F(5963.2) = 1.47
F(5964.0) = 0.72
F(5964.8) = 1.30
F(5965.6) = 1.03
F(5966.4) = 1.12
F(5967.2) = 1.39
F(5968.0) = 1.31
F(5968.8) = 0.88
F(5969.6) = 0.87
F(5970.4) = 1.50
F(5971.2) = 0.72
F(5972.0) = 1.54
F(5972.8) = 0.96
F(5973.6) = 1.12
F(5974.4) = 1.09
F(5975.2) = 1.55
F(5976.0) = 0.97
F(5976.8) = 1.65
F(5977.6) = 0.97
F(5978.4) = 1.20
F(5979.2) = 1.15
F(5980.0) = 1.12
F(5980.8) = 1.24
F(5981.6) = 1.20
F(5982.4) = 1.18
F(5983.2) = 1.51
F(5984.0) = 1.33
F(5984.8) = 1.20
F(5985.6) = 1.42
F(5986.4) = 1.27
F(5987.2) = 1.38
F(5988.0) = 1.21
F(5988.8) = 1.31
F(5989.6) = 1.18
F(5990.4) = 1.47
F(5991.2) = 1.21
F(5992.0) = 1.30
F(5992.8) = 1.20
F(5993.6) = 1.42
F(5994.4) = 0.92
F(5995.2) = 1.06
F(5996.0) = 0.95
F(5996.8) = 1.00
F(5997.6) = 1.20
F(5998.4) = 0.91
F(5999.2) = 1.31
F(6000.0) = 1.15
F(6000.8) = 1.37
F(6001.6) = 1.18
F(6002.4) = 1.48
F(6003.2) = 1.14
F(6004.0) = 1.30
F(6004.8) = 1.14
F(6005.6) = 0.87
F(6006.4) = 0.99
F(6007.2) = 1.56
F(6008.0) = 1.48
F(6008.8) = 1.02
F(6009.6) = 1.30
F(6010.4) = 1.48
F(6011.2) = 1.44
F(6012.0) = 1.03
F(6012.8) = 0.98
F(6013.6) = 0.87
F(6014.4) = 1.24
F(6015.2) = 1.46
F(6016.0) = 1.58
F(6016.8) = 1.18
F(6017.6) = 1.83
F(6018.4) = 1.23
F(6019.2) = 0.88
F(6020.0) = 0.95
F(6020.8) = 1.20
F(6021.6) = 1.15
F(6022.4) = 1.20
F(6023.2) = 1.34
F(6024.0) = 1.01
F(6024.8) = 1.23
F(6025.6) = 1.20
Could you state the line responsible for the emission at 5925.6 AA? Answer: [O III]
